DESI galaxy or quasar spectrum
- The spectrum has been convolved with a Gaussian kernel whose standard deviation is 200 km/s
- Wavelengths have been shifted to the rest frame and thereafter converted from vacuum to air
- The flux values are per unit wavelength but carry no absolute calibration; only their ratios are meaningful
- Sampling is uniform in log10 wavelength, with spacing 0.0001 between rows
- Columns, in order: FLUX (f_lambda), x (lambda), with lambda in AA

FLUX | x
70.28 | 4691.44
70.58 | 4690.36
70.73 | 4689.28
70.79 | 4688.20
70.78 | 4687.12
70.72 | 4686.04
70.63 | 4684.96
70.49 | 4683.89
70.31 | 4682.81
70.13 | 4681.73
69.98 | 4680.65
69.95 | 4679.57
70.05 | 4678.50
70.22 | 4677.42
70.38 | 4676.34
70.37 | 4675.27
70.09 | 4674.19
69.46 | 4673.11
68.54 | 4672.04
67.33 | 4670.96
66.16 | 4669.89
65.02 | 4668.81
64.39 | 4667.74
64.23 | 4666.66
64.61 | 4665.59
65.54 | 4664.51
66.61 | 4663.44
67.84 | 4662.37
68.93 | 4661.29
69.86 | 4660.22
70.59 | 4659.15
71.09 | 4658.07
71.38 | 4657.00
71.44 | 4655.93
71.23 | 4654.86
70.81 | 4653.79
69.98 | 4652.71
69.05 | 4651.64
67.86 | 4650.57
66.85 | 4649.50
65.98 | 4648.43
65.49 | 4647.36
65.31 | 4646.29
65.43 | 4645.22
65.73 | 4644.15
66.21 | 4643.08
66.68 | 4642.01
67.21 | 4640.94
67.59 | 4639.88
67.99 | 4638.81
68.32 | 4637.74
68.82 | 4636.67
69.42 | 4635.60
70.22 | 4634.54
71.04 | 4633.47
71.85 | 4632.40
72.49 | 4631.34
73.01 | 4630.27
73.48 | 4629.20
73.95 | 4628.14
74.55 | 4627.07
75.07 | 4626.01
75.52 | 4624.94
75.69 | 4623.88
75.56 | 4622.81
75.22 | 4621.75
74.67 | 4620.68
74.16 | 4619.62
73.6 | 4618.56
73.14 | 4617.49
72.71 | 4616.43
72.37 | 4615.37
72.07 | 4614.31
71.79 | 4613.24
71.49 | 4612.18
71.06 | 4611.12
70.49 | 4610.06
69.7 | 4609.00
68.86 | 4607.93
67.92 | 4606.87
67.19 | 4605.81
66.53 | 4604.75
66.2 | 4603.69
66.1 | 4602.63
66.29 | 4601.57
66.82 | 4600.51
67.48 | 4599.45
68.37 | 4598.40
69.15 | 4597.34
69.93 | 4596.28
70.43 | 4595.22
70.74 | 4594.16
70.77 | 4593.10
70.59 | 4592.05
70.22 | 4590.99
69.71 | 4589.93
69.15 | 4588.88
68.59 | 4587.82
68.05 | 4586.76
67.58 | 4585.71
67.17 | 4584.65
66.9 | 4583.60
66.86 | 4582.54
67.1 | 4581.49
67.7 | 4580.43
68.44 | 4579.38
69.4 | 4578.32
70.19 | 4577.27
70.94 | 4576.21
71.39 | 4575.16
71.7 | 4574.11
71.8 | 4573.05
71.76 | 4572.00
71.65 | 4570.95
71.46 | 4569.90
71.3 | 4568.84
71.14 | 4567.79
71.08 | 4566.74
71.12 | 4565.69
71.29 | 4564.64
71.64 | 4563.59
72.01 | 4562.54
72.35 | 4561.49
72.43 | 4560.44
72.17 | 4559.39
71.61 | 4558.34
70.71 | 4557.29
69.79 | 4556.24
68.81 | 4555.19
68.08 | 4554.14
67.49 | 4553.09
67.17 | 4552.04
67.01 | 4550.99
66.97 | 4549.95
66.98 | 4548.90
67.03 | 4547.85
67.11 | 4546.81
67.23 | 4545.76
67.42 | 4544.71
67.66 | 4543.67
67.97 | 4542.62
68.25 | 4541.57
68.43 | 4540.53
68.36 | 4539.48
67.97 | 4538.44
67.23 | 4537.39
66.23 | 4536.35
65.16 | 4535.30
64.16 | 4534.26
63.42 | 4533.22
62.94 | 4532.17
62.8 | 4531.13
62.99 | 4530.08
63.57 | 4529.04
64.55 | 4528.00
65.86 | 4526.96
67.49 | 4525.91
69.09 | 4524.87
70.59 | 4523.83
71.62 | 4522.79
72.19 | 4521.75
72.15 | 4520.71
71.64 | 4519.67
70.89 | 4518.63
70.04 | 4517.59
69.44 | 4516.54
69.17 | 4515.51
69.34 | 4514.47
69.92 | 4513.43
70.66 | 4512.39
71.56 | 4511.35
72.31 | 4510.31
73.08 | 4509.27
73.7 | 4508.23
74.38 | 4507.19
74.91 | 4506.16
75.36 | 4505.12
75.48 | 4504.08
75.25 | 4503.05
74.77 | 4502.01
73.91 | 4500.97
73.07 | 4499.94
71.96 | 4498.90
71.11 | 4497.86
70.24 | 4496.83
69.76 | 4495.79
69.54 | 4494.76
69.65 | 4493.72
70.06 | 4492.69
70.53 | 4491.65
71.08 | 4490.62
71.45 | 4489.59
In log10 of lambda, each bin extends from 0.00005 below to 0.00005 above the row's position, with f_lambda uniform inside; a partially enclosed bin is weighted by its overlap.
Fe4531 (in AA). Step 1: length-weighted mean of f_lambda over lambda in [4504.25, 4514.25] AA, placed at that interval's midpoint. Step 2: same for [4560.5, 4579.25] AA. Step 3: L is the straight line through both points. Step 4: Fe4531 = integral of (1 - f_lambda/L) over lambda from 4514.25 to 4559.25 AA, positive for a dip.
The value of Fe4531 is 2.7 AA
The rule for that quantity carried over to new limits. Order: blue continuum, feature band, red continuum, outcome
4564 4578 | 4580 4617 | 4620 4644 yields 1.24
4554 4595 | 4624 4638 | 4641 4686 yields -0.67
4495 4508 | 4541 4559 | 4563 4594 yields 0.77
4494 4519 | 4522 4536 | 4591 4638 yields 1.17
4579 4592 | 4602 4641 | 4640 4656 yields -1.99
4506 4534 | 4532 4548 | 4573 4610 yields 0.53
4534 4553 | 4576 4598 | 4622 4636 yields 0.41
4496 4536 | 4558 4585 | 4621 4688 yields -0.27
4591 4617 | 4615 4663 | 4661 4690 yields -1.03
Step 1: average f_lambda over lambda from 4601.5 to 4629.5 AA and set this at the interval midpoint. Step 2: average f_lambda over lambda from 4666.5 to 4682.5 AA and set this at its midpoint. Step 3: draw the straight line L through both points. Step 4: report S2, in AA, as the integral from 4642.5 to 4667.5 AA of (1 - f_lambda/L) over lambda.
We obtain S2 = 0.6 AA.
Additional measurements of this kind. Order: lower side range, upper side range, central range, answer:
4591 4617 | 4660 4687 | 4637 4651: 0.4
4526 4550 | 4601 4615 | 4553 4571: -1.0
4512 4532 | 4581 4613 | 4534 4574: -0.4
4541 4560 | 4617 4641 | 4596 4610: 0.6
